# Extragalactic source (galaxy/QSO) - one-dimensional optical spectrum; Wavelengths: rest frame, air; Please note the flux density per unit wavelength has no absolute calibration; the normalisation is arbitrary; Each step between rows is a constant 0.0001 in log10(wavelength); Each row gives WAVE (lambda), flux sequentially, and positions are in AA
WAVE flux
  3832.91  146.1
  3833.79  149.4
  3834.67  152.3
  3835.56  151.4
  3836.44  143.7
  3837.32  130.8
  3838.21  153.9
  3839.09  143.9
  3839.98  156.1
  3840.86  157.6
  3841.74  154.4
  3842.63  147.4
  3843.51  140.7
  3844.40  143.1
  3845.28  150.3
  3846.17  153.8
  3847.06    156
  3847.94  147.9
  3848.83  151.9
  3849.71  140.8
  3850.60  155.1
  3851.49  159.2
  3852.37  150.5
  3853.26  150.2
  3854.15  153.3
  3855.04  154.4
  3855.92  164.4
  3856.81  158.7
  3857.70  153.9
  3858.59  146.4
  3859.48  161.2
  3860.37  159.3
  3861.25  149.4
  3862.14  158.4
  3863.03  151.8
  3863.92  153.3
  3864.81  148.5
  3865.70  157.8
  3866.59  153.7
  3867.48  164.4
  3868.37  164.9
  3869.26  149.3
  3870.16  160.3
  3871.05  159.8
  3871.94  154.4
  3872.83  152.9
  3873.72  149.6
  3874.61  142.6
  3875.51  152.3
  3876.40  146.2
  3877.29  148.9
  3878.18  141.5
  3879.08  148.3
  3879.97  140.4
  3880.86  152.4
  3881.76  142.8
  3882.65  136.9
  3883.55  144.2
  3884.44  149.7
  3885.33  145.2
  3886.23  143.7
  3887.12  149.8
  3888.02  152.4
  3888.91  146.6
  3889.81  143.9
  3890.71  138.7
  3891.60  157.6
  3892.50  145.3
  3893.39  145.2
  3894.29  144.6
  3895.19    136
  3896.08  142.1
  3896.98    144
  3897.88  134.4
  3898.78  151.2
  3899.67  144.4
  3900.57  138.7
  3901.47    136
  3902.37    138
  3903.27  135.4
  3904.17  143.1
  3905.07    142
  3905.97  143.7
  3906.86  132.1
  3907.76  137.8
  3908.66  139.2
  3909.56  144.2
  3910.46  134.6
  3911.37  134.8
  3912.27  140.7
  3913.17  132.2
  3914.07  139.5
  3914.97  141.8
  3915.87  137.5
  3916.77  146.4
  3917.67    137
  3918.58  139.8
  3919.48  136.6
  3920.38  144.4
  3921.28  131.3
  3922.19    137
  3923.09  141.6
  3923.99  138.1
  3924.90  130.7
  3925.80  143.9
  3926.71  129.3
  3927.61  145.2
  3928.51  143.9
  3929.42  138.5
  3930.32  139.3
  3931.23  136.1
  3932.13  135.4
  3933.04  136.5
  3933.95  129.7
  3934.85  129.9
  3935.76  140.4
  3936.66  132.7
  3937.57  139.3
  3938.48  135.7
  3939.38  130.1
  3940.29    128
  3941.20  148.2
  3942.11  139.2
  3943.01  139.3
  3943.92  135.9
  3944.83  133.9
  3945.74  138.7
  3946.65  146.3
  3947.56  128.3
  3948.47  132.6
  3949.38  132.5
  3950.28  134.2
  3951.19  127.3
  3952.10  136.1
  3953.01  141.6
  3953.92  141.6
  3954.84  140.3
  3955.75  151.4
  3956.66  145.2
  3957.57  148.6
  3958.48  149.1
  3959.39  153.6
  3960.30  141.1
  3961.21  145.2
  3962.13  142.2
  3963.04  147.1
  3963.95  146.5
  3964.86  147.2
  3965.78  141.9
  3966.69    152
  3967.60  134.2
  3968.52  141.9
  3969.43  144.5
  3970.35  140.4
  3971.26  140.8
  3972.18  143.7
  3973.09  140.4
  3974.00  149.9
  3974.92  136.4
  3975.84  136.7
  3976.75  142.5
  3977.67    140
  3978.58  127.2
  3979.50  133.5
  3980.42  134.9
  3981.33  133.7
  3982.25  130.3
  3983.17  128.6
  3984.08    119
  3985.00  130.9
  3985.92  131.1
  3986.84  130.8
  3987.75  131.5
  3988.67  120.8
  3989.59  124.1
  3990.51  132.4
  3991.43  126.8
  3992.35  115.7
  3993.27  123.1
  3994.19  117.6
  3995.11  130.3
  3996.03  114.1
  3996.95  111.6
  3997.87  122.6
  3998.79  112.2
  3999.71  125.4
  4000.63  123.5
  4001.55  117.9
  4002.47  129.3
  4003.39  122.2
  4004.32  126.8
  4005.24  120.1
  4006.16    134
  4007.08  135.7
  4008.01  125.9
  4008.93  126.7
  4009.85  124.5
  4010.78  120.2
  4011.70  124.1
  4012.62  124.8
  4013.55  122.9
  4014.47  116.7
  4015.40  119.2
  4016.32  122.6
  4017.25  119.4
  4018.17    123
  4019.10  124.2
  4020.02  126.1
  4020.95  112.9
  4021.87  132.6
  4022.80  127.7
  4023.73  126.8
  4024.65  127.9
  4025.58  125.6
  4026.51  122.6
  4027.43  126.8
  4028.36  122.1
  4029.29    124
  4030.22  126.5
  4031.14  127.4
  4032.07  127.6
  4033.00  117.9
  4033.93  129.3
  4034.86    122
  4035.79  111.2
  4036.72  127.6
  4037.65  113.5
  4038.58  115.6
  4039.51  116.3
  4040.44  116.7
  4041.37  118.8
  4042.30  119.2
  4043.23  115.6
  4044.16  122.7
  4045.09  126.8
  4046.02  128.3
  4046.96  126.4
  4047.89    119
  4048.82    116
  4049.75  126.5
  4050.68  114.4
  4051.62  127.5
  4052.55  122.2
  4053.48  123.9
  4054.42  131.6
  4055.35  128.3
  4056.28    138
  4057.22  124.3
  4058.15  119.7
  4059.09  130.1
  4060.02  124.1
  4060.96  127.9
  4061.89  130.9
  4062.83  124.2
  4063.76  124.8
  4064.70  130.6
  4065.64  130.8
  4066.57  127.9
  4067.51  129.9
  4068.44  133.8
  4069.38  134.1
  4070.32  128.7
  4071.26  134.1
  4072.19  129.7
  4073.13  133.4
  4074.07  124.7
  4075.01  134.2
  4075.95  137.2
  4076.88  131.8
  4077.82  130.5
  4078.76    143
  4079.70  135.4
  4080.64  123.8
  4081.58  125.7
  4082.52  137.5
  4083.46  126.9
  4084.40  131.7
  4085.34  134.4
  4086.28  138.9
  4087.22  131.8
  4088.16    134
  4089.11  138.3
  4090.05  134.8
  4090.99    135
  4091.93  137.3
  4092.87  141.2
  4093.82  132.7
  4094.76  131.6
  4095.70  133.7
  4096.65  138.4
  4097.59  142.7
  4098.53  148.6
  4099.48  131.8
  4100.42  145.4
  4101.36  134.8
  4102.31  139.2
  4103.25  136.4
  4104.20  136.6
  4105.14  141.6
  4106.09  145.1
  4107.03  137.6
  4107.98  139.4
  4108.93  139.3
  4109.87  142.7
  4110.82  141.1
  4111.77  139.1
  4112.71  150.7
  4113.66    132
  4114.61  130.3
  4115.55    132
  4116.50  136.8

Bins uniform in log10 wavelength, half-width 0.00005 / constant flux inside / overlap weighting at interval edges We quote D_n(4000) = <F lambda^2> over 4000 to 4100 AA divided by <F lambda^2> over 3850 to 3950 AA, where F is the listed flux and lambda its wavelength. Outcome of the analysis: 1.0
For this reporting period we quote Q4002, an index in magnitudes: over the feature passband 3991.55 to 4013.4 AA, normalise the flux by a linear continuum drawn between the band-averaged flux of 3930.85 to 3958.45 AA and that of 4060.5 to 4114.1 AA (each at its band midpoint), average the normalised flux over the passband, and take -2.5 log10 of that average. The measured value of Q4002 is 0.11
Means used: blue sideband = 137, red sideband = 135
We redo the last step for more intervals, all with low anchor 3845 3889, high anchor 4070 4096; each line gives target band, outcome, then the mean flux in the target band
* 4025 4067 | 0.11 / 124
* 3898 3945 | 0.07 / 138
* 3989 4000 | 0.16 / 121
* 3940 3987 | 0.03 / 139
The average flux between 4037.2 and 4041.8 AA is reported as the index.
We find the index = 116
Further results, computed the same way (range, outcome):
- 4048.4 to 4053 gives 121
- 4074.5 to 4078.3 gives 133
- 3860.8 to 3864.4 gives 154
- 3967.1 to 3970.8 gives 140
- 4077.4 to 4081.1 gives 133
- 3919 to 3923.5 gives 138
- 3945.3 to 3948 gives 138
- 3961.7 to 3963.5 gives 145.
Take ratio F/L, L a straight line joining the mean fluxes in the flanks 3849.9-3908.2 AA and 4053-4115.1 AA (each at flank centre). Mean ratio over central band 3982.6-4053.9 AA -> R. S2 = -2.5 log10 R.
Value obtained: 0.13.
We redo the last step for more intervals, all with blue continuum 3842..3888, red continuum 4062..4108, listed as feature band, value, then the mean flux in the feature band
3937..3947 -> 0.06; 137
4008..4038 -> 0.13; 123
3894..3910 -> 0.06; 140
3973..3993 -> 0.09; 131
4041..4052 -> 0.13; 122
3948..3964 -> 0.02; 142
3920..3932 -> 0.06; 138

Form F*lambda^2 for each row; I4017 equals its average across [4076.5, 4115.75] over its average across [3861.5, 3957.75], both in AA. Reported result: 1.06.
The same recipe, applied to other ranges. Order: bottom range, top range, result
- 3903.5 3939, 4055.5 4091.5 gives 1.03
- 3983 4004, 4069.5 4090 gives 1.12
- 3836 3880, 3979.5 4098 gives 0.91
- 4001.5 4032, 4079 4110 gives 1.14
